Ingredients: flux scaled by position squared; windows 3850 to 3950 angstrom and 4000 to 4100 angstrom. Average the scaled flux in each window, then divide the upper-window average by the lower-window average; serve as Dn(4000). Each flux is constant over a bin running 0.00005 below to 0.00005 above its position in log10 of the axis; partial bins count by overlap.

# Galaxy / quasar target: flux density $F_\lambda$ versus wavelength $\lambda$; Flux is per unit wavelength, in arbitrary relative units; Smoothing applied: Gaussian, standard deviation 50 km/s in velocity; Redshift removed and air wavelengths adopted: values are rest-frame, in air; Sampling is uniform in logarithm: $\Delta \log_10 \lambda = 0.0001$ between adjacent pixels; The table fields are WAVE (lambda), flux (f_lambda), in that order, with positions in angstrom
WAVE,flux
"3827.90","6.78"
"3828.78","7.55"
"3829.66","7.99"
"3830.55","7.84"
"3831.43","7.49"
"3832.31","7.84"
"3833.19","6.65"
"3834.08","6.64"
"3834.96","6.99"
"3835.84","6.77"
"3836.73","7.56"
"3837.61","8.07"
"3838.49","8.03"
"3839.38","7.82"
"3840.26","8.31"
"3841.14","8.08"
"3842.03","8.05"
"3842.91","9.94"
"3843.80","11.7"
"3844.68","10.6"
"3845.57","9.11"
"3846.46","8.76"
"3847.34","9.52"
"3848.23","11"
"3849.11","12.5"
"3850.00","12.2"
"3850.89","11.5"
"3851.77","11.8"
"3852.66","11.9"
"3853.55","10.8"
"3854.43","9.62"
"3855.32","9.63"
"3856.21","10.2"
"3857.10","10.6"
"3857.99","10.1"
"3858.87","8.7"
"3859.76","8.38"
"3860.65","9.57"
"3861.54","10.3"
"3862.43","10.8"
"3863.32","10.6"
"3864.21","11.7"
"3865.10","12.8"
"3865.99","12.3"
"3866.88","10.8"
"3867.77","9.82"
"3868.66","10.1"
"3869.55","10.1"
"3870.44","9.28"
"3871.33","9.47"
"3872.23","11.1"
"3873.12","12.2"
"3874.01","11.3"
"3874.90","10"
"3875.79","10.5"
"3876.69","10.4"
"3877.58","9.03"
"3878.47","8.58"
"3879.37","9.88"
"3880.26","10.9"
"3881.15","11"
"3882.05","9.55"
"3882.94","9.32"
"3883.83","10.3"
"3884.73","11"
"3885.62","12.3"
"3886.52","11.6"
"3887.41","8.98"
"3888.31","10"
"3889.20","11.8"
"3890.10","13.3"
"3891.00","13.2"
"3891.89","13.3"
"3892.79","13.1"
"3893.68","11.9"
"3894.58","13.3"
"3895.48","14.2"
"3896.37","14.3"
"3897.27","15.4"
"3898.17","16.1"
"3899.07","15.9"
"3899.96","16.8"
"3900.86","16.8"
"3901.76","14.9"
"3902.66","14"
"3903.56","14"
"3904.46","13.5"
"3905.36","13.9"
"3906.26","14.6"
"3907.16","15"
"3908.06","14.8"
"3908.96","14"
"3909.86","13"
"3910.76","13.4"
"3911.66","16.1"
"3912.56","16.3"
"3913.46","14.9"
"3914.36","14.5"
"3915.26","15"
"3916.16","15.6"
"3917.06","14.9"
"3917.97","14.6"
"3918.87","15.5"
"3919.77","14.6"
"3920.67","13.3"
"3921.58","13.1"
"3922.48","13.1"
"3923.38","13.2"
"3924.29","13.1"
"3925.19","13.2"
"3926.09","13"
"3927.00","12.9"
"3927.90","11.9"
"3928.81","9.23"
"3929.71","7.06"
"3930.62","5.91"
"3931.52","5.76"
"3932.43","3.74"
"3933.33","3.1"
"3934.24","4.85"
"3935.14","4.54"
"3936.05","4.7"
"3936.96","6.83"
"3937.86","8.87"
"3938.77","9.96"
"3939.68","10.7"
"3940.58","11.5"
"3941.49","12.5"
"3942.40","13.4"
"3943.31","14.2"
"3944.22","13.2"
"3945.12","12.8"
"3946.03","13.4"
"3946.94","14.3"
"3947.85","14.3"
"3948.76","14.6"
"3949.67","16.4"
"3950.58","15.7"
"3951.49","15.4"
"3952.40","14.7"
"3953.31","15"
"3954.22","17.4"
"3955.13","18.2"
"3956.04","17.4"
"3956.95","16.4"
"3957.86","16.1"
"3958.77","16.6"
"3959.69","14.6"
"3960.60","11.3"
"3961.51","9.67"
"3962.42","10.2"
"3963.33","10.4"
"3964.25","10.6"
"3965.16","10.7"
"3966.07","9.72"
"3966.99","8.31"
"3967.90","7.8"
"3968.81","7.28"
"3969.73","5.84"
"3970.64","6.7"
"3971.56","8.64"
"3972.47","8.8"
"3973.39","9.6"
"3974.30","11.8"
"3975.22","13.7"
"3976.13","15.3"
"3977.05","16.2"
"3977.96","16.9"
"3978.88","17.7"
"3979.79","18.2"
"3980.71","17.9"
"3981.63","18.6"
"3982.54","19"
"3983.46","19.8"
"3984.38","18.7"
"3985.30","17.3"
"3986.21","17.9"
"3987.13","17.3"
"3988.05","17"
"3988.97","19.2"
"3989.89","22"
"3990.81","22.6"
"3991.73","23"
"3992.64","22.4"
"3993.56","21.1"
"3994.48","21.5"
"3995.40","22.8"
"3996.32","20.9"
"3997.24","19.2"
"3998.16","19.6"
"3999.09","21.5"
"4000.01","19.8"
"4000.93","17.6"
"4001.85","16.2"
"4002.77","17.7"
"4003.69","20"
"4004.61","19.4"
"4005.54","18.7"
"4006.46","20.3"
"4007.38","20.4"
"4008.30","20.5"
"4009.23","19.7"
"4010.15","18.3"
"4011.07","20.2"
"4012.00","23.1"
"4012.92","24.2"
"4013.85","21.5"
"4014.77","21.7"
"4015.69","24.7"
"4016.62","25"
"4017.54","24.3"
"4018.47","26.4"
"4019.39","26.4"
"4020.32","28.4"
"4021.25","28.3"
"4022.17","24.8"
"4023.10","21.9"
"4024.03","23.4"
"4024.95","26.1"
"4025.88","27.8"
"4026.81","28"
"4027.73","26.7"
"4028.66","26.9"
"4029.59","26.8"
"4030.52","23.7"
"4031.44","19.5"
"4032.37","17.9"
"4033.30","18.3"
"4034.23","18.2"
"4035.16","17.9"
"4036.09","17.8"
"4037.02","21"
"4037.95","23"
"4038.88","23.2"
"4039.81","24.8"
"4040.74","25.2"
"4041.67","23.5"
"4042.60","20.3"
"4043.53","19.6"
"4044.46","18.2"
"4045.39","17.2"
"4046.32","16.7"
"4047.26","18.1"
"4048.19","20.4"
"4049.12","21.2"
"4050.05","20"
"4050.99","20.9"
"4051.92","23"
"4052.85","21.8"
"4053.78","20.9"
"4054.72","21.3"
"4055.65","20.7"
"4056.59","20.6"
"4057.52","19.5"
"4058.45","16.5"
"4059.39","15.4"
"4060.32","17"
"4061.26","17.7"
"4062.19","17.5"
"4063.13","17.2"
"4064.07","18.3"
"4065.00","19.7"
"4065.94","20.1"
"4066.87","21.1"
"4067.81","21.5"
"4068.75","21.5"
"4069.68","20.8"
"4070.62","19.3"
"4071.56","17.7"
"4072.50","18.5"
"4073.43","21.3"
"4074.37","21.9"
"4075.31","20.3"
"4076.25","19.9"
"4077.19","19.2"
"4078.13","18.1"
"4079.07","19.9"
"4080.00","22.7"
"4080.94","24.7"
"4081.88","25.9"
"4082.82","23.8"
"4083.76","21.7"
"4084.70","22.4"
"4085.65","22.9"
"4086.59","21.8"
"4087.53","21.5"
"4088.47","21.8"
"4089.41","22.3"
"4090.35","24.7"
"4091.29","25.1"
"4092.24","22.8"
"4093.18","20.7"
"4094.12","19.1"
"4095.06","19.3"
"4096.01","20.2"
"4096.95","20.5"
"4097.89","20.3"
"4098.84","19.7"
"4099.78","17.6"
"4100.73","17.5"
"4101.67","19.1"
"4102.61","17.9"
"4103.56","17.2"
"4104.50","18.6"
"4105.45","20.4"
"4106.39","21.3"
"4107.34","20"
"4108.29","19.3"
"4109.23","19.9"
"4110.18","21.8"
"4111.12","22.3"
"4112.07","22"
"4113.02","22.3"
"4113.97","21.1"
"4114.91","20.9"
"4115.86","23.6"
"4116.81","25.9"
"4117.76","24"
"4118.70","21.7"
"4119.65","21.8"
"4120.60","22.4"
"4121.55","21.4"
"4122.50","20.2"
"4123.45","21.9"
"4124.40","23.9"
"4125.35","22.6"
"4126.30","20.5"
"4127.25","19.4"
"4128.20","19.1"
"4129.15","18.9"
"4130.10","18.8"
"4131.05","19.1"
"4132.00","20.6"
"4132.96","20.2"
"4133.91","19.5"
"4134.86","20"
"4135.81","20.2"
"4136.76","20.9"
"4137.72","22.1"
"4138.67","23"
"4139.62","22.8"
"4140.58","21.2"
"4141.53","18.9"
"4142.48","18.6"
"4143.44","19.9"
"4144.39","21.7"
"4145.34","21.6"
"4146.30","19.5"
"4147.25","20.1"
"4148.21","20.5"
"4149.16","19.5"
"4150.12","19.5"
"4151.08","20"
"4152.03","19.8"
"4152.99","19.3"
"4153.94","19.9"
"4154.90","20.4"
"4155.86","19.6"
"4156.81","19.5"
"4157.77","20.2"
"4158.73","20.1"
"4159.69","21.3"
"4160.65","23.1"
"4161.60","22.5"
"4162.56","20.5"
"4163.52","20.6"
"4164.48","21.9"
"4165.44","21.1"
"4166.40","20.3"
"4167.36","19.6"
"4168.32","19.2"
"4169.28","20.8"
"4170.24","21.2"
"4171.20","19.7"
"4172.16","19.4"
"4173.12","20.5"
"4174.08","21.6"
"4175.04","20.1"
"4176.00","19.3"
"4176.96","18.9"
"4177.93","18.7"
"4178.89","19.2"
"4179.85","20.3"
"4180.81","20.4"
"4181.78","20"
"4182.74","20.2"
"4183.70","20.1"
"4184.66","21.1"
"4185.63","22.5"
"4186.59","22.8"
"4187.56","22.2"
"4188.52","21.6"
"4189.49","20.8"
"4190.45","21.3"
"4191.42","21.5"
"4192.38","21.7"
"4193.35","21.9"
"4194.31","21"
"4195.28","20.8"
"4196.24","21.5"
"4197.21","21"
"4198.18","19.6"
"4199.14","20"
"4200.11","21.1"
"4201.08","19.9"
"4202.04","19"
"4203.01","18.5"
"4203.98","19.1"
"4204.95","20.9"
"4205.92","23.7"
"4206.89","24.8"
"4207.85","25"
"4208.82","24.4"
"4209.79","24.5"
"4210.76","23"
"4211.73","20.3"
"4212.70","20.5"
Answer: 1.94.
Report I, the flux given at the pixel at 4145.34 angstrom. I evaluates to 21.6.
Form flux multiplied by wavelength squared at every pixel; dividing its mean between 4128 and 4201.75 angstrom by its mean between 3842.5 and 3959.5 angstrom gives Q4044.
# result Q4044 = 1.93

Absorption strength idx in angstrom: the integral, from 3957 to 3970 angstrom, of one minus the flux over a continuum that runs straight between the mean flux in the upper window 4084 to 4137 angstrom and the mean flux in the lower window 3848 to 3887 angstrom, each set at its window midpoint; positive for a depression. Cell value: 3.3 angstrom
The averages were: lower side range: 10.6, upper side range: 20.9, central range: 10.9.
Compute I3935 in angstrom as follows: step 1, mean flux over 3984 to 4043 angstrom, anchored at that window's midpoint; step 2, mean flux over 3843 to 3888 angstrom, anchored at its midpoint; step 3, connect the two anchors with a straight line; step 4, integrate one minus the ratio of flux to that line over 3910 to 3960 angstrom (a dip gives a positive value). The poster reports 9.8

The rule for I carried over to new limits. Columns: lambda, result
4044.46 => 18.2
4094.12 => 19.1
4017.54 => 24.3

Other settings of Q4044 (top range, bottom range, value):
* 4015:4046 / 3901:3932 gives 1.84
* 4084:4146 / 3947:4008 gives 1.39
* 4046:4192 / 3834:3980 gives 1.95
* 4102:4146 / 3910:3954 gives 1.90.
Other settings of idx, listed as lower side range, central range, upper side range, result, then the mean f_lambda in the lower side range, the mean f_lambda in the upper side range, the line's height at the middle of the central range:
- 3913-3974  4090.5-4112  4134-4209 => -2.64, 11.7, 20.7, 17.9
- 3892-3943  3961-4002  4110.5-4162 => -1.92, 12.4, 20.9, 14.9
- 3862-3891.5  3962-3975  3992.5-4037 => 6.50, 10.7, 22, 18.2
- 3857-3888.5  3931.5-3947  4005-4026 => 6.74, 10.4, 23.2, 16.4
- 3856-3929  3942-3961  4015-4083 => 0.96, 12.4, 21.5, 15.8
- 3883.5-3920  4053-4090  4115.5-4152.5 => -2.68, 13.9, 20.9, 19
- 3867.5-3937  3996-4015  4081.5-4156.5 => -4.48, 11.9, 20.9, 16.2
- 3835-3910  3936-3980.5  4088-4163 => 5.59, 11.3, 20.7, 14.5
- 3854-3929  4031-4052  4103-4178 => -3.45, 12.3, 20.7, 17.4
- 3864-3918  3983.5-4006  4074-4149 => -4.30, 12.6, 21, 16.6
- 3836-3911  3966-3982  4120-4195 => 2.70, 11.3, 20.6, 14.6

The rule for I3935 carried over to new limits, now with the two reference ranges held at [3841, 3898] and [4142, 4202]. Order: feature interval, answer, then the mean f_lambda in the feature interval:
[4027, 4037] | -3.4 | 21.5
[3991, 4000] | -3.9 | 21.3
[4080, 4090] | -2.9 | 22.9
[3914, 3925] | -1.5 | 14.2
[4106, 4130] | -3.4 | 21.5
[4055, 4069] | -1.6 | 18.9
